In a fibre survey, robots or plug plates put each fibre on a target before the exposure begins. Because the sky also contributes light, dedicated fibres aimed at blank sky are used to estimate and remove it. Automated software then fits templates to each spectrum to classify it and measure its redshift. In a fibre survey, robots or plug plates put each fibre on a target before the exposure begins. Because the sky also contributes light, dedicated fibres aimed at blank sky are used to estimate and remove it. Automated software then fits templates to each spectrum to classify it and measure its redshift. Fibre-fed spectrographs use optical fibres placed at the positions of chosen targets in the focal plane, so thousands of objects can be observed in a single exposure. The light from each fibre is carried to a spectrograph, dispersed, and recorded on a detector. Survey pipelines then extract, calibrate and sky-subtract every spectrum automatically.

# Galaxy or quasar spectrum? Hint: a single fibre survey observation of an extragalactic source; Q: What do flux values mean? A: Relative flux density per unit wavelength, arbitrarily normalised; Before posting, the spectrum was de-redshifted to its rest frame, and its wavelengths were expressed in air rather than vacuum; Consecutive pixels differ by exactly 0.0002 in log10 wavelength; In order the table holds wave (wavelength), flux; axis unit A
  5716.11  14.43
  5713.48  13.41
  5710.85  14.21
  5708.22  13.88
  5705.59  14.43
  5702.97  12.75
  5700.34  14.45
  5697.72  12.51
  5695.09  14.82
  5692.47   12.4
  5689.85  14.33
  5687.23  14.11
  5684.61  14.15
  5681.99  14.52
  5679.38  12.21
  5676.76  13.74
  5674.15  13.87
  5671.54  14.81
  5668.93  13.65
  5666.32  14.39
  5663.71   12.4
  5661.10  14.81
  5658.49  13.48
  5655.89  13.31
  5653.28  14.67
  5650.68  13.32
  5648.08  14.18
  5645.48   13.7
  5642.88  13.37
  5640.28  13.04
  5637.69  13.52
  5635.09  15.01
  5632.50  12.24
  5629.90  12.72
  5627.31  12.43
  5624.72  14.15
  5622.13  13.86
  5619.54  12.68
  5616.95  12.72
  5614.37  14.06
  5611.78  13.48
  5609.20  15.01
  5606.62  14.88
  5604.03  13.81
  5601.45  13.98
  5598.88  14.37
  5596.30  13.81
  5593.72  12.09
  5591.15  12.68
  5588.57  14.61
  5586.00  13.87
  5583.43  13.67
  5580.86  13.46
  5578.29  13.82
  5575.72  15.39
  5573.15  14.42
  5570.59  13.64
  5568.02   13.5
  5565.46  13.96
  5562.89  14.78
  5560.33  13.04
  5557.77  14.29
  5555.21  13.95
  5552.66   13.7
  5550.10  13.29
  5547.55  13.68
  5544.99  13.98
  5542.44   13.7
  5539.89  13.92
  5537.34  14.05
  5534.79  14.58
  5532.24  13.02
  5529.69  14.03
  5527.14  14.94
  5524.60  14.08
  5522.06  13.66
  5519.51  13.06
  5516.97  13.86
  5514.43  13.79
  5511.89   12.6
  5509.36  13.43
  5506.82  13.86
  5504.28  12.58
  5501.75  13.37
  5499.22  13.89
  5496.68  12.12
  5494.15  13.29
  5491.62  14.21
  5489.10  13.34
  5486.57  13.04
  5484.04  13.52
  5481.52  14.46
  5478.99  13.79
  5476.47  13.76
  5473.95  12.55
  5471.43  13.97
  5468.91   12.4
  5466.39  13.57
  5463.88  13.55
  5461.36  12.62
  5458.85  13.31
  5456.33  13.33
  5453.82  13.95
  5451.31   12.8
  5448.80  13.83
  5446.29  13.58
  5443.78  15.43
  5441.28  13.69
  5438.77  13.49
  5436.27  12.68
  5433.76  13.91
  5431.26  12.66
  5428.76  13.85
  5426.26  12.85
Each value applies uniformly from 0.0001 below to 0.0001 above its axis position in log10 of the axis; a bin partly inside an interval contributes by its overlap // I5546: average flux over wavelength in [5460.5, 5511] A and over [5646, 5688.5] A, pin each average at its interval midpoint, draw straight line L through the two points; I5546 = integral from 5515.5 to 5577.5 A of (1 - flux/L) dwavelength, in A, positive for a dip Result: -1.87 A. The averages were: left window 13.4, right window 13.8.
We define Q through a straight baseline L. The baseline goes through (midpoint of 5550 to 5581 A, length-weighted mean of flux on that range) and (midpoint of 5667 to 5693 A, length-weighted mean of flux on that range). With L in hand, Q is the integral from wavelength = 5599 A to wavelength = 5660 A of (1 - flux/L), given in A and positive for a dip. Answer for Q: 1.1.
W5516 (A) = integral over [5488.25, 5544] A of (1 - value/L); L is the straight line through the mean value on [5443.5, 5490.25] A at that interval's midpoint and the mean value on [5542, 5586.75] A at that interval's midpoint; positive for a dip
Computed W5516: 0.3 A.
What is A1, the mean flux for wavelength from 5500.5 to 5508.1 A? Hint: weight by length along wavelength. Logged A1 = 13.3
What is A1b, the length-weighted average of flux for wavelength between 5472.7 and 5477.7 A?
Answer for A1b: 13.2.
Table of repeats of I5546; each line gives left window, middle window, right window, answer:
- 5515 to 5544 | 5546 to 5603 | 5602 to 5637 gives -0.25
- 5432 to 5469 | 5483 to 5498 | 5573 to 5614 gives 0.41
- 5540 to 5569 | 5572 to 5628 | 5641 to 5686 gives 0.03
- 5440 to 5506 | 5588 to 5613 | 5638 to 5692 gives -0.33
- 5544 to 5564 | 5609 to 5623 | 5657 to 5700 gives 0.29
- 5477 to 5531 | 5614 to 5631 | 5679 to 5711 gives 0.63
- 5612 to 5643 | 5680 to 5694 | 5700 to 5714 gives -0.13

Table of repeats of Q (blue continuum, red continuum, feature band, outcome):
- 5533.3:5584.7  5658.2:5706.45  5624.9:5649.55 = 0.8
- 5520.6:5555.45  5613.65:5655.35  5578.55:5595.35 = 0.3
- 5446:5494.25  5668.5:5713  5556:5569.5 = -0.3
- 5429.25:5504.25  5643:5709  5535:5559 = -0.5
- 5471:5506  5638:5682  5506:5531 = -0.5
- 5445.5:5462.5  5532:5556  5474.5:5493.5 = -0.2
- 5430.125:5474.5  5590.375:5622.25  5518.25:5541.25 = -0.7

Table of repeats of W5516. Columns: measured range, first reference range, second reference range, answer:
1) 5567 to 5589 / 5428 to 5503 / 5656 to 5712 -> -0.63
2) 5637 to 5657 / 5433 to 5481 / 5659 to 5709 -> 0.15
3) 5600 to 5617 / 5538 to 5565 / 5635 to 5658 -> -0.39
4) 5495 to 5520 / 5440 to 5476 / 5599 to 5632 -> 0.49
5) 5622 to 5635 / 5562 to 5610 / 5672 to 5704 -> 0.62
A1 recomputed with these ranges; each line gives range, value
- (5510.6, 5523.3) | 13.4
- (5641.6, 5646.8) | 13.5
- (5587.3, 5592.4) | 13.6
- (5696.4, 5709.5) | 13.6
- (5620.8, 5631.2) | 13.3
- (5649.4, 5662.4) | 13.9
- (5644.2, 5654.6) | 14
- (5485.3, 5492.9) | 13.5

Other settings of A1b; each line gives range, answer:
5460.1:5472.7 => 13.2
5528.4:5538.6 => 13.9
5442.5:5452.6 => 13.9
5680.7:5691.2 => 14.3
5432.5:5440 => 13.4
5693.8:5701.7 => 13.9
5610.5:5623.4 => 13.4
